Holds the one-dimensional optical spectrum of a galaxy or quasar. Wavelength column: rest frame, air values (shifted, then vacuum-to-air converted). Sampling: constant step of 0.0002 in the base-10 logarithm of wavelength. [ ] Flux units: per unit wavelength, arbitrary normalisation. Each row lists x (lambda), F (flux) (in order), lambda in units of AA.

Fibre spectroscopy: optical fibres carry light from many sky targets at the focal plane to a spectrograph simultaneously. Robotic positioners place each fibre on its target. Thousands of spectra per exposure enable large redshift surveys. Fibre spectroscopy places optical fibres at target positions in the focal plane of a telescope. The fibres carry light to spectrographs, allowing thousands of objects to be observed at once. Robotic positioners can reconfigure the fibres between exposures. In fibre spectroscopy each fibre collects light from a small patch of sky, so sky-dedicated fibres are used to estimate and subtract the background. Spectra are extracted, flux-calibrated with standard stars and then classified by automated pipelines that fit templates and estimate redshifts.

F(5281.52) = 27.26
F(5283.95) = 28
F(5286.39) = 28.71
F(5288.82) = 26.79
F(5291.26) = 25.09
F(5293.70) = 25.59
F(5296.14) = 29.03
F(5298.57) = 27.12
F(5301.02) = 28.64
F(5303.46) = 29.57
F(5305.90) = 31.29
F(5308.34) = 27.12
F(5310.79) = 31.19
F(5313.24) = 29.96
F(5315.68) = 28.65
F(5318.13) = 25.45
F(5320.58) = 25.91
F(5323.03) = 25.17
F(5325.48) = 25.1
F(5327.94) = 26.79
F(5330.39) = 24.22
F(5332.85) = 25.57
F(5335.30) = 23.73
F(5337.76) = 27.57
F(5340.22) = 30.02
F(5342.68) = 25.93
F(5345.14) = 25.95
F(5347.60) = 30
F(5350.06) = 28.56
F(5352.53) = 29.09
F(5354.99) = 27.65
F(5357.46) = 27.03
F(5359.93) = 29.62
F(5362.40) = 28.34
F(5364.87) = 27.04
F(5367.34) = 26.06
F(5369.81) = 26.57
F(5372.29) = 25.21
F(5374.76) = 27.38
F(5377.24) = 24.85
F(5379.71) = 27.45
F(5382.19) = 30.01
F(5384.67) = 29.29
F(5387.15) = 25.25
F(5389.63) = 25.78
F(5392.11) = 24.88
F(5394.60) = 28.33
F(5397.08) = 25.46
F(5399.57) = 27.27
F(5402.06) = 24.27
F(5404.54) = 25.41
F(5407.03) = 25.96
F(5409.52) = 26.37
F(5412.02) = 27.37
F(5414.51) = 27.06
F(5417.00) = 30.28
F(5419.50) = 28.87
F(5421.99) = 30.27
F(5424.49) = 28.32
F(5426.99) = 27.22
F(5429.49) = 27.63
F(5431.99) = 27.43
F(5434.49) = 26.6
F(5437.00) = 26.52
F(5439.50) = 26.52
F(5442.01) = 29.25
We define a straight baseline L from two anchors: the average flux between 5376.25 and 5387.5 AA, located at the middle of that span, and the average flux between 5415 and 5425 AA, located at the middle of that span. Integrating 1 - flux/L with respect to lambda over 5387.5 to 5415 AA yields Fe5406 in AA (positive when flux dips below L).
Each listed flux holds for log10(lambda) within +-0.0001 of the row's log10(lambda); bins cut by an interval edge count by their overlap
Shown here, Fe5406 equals 2.3 AA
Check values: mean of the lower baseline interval 27.6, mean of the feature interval 26.1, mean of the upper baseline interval 29.3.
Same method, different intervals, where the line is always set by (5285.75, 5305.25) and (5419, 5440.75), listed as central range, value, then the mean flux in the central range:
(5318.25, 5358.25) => 1.3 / 26.7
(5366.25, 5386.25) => 0.4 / 27.1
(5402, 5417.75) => 0.5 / 26.8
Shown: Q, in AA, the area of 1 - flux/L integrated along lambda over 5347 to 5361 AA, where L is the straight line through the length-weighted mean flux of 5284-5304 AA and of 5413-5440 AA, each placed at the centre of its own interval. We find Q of -0.4 AA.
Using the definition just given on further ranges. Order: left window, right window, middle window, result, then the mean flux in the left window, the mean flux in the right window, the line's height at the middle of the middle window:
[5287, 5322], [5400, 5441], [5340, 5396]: 0.5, 28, 27.3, 27.6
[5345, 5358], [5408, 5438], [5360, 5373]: 0.6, 28.3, 27.8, 28.2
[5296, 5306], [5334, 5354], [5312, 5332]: 1.3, 28.9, 27.6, 28.3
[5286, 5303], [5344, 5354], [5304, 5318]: -0.8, 27.3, 28.4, 27.6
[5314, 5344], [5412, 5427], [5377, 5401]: 0.8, 26.2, 28.7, 27.9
